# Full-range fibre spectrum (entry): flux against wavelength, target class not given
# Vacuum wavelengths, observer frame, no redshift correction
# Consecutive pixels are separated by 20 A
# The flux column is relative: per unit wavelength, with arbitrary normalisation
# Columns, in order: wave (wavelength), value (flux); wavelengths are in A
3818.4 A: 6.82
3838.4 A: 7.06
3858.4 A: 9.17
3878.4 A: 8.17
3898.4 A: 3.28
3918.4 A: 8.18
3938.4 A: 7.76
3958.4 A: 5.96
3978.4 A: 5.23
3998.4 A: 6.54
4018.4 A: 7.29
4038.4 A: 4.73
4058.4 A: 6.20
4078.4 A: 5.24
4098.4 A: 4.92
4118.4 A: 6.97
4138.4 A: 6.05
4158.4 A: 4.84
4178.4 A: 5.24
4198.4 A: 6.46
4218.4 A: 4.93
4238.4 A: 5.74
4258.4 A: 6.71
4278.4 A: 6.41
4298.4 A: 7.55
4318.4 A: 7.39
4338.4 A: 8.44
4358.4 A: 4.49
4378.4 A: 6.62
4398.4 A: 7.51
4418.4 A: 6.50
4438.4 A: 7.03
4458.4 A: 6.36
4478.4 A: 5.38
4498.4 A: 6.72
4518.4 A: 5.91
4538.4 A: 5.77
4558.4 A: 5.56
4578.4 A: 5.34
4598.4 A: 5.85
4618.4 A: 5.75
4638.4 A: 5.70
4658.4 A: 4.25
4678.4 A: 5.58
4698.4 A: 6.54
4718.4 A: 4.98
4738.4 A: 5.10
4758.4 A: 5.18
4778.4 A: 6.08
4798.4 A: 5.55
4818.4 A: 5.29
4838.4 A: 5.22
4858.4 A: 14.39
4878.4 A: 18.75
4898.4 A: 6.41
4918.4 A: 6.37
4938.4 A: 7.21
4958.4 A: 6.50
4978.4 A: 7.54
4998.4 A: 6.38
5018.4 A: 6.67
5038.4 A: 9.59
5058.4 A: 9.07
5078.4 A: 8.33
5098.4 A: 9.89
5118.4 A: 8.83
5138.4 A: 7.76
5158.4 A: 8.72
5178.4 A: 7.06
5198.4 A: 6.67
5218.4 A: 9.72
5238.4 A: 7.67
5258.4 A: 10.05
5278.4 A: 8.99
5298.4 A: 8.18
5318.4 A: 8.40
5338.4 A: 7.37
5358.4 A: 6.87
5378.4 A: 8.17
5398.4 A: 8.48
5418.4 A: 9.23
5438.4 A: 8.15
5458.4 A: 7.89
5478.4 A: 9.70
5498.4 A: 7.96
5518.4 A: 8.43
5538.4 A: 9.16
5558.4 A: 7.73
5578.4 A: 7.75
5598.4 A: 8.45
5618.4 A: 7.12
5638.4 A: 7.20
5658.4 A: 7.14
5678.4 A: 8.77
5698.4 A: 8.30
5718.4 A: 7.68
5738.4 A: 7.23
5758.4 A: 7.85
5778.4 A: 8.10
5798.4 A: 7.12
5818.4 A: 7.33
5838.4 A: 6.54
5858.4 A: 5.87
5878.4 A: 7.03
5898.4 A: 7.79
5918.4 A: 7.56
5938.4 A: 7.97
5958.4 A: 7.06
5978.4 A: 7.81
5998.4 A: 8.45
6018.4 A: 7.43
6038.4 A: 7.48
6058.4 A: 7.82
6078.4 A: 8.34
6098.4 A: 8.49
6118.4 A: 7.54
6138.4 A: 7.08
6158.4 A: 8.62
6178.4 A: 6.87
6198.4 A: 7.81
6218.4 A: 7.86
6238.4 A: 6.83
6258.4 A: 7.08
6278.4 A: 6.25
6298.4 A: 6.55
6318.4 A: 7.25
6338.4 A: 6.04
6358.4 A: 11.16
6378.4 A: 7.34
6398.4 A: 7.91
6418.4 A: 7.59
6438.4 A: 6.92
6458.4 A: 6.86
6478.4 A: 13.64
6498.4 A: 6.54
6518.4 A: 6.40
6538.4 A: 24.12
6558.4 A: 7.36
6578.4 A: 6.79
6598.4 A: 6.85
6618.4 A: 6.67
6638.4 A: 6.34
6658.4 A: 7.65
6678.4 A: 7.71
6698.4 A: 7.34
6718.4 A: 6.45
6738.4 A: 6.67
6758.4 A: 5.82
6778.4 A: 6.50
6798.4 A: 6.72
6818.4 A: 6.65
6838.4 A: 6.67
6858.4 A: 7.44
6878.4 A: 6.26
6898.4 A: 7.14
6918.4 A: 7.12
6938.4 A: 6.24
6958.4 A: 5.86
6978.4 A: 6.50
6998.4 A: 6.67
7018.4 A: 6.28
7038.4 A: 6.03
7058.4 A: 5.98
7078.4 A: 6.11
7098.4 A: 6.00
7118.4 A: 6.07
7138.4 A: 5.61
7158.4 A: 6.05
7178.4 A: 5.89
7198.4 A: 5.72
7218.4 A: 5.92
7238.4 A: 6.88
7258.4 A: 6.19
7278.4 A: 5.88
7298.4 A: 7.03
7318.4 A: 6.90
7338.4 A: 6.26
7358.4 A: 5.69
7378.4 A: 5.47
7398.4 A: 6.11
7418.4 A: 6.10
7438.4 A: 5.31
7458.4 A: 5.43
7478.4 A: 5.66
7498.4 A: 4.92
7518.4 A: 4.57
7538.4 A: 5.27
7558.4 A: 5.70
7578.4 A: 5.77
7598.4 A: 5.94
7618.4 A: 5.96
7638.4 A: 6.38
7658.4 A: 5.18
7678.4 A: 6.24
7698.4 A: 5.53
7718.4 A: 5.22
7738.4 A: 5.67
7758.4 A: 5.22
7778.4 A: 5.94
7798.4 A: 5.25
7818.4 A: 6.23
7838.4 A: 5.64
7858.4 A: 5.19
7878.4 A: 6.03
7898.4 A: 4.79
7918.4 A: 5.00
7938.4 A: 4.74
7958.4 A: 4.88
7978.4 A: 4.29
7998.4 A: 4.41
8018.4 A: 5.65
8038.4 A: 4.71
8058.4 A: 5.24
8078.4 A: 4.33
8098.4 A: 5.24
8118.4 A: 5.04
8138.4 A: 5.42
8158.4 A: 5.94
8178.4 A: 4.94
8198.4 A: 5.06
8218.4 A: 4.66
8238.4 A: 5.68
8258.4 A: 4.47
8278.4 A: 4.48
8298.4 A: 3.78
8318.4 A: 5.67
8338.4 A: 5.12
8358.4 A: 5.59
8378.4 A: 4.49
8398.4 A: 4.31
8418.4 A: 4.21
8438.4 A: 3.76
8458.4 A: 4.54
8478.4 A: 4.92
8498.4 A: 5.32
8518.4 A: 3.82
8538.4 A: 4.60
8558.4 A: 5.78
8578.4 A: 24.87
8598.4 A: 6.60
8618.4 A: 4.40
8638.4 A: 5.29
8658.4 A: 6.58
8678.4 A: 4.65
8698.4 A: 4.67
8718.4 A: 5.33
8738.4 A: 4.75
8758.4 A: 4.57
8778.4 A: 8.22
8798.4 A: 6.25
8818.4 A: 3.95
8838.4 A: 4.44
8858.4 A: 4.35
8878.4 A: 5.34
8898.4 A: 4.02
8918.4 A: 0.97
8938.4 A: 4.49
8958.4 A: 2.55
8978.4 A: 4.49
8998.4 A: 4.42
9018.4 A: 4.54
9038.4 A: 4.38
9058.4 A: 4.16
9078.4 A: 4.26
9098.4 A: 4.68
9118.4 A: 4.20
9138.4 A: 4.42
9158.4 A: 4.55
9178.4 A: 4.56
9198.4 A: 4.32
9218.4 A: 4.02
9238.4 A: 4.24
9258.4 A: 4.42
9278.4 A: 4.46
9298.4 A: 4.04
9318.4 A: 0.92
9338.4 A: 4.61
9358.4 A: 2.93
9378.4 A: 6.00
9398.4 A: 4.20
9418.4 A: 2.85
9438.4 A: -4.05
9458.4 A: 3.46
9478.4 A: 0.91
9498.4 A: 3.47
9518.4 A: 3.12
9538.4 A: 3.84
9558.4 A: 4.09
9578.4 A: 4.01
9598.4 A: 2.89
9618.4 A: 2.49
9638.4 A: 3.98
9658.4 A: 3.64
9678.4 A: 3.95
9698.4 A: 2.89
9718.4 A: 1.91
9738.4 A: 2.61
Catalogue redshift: 0.31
